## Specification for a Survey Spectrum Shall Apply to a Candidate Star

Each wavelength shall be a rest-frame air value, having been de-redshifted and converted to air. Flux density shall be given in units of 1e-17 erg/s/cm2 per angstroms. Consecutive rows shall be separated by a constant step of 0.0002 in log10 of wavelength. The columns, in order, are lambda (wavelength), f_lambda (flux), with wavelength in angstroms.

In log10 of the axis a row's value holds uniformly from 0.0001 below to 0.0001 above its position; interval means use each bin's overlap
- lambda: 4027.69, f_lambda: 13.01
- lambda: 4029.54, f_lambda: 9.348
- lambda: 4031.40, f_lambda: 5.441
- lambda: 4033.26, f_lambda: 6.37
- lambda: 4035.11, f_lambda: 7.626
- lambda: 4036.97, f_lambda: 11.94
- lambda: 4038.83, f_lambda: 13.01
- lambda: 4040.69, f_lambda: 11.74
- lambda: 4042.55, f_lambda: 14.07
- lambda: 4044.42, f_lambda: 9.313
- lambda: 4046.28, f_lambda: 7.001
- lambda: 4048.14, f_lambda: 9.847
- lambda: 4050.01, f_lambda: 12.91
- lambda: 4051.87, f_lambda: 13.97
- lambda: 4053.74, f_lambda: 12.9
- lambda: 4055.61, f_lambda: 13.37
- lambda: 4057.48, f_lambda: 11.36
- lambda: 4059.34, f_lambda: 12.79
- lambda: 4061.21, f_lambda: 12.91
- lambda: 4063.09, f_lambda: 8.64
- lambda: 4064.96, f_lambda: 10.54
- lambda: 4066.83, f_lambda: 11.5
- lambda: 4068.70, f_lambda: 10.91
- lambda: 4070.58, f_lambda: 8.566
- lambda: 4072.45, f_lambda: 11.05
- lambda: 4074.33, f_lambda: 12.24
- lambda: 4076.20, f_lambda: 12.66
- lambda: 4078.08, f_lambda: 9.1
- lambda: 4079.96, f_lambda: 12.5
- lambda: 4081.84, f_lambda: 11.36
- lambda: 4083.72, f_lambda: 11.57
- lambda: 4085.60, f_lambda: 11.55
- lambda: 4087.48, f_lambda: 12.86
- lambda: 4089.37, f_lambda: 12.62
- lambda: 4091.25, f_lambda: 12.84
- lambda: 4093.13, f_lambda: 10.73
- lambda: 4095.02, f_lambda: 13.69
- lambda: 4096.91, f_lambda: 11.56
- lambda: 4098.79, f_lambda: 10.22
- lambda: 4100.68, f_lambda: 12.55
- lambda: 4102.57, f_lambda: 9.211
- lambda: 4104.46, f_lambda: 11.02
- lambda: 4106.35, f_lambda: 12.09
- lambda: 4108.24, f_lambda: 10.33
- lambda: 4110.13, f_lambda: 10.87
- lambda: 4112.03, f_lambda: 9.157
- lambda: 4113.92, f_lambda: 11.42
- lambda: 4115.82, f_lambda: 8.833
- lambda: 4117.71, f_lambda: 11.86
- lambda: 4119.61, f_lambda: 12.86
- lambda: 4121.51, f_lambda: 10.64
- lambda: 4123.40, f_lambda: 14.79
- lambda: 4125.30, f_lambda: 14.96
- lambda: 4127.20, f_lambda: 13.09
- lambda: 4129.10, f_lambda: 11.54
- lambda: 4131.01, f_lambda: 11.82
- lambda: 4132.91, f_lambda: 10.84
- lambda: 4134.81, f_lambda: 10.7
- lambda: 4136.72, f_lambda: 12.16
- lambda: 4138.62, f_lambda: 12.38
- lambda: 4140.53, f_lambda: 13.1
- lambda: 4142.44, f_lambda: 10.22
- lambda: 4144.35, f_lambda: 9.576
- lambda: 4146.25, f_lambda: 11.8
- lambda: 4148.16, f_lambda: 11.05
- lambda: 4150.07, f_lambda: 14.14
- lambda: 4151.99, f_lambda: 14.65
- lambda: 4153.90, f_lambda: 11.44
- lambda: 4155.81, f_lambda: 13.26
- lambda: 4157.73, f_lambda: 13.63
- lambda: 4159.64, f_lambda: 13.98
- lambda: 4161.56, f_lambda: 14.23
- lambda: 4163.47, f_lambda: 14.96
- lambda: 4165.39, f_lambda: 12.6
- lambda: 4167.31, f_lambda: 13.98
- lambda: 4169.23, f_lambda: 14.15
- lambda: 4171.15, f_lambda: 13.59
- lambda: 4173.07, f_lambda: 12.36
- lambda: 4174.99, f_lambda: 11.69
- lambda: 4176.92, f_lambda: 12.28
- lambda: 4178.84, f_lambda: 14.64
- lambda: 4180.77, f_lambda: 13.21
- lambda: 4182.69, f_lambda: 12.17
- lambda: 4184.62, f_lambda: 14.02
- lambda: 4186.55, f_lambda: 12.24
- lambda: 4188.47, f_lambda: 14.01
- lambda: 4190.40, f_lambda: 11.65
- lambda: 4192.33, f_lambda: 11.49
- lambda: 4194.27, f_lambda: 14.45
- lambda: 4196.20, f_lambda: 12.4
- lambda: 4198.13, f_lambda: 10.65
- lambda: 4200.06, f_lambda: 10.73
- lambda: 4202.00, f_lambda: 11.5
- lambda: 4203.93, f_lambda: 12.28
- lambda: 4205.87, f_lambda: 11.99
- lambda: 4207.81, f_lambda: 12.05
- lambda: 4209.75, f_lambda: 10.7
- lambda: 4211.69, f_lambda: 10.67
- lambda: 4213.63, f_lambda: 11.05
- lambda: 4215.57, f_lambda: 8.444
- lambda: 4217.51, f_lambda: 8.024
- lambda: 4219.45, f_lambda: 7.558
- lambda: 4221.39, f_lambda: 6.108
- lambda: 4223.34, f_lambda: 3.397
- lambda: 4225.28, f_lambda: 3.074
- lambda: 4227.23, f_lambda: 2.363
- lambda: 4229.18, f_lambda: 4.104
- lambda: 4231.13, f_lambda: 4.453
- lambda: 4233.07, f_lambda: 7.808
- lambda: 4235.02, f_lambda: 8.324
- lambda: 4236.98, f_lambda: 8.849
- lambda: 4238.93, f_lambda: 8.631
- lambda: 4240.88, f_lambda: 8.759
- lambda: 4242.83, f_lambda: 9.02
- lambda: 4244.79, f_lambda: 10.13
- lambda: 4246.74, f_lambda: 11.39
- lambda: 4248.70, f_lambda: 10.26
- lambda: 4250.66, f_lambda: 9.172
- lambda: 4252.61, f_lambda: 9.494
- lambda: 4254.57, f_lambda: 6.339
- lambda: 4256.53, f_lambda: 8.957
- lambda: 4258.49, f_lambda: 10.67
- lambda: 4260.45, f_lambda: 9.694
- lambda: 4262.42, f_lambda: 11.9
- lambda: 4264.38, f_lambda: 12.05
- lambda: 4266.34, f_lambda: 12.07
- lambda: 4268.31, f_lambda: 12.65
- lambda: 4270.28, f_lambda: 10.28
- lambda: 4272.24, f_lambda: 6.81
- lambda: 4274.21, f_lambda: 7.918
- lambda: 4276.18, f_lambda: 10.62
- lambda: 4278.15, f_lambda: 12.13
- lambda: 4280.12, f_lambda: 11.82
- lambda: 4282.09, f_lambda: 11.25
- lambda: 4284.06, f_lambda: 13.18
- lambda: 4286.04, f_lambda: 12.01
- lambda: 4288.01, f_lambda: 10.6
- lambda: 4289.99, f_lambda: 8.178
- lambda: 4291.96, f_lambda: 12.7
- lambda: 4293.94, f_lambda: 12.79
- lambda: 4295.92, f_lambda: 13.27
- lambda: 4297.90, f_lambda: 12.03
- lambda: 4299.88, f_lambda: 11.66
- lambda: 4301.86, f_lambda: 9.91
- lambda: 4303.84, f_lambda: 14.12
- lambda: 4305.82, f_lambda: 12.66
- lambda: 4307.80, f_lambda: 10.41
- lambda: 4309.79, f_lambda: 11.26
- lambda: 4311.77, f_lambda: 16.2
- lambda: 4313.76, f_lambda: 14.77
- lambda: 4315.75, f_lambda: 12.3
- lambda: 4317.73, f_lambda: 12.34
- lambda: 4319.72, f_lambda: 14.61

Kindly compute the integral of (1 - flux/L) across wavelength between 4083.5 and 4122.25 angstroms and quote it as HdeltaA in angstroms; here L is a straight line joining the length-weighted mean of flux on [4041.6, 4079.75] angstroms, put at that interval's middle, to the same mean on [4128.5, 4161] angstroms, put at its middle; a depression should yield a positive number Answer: 1.2 angstroms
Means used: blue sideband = 11.3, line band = 11.4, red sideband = 12.2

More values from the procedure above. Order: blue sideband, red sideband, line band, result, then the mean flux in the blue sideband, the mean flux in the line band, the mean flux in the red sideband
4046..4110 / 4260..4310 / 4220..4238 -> 9.37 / 11.5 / 5.45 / 11.3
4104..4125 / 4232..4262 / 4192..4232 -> 3.88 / 11.4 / 8.89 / 9.2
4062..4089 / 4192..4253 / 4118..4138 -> -3.78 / 11.1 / 12.3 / 9.01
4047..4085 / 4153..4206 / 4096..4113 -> 1.69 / 11.5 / 10.8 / 12.9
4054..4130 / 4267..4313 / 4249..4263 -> 2.55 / 11.6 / 9.43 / 11.5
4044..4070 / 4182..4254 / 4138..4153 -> -2.61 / 11.3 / 12.1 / 9.52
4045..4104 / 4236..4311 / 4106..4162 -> -4.02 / 11.5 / 12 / 10.7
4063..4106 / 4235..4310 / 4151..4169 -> -4.22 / 11.3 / 13.7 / 10.6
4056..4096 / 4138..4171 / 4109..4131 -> 0.92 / 11.5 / 11.8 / 12.9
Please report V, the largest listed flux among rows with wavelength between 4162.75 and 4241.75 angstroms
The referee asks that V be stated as 14.96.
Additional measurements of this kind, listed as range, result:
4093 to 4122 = 13.69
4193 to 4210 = 14.45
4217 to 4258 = 11.39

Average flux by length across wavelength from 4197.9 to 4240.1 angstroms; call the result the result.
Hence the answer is 8.26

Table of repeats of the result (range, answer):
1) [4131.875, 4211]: 12.5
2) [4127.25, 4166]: 12.4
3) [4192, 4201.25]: 12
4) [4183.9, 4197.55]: 12.8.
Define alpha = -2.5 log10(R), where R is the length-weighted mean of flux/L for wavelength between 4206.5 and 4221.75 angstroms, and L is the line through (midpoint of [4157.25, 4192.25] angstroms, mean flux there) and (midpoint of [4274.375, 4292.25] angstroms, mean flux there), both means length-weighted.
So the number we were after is 0.30 mag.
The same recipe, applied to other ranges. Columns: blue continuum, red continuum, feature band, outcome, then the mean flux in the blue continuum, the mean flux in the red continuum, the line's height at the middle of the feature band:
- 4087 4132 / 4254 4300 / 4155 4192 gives -0.16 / 11.7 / 10.9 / 11.4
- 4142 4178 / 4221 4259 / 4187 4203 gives -0.15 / 12.9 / 7.55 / 10.5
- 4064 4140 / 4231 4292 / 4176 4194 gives -0.20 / 11.5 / 9.98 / 10.7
